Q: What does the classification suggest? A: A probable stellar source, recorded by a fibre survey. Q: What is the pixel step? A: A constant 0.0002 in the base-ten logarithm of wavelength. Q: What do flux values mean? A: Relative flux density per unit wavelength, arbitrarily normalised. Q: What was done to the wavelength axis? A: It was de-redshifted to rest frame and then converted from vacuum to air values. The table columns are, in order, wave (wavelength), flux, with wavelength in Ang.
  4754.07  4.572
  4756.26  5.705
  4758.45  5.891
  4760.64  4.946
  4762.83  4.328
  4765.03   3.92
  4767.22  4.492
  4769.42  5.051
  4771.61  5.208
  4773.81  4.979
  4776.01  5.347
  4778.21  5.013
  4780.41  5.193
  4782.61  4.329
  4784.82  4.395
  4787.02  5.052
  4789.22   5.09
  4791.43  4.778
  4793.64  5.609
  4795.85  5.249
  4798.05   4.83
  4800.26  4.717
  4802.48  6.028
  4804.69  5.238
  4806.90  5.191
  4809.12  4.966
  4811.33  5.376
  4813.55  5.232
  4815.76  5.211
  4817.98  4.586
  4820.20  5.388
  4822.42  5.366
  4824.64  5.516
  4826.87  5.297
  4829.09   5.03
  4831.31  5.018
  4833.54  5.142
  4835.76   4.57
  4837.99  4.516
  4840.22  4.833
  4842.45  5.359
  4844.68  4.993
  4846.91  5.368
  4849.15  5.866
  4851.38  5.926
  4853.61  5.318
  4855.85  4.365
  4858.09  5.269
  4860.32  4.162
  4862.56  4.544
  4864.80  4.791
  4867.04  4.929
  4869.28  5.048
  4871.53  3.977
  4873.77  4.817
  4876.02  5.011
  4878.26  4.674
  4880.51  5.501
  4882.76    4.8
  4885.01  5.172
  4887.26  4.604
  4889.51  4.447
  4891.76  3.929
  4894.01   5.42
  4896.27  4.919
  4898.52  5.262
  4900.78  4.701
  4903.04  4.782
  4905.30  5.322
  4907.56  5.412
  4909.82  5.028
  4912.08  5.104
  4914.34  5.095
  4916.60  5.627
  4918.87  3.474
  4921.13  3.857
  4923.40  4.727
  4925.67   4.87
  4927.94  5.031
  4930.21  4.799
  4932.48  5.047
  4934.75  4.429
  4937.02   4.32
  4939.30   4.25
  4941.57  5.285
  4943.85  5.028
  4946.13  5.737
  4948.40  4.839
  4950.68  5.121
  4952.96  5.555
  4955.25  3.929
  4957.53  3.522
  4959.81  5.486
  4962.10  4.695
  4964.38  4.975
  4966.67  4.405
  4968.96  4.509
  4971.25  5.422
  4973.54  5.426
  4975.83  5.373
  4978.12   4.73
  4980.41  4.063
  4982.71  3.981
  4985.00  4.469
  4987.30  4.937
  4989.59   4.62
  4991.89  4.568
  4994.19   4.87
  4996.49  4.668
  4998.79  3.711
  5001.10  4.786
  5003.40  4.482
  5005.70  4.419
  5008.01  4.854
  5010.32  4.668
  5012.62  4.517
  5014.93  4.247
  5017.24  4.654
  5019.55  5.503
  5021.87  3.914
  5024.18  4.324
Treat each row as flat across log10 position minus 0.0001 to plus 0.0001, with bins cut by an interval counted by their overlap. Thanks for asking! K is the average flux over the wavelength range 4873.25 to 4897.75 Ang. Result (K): 4.85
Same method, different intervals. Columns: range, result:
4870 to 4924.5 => 4.82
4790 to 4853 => 5.19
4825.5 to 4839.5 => 4.94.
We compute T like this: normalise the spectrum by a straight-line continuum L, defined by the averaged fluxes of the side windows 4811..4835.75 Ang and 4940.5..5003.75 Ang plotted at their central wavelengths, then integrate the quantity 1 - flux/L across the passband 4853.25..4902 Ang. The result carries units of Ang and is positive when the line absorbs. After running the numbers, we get 2.1 Ang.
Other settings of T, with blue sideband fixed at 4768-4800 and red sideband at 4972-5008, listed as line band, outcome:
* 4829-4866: -0.92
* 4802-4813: -0.80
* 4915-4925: 0.58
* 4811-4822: -0.49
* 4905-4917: -1.19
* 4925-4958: -0.68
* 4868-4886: -0.17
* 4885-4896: 0.27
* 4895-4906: -0.47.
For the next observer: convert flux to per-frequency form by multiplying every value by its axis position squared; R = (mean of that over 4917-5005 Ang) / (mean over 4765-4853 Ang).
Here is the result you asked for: 0.98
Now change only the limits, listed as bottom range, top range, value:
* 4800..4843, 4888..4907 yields 0.98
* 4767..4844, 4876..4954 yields 1.01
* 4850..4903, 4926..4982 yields 1.03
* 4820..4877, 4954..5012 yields 0.98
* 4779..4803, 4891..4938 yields 1.02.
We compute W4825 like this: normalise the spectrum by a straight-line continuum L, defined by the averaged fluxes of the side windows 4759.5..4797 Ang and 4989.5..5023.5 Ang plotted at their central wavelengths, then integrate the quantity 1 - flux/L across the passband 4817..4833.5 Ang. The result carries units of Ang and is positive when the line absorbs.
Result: -1.22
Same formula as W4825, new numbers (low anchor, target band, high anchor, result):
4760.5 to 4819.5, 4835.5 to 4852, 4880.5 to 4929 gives -0.9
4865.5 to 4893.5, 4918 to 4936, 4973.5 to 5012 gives 0.6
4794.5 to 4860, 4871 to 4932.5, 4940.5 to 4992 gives 1.6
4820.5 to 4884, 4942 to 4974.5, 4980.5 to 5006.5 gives -2.1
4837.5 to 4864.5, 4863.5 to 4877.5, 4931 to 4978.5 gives 0.7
